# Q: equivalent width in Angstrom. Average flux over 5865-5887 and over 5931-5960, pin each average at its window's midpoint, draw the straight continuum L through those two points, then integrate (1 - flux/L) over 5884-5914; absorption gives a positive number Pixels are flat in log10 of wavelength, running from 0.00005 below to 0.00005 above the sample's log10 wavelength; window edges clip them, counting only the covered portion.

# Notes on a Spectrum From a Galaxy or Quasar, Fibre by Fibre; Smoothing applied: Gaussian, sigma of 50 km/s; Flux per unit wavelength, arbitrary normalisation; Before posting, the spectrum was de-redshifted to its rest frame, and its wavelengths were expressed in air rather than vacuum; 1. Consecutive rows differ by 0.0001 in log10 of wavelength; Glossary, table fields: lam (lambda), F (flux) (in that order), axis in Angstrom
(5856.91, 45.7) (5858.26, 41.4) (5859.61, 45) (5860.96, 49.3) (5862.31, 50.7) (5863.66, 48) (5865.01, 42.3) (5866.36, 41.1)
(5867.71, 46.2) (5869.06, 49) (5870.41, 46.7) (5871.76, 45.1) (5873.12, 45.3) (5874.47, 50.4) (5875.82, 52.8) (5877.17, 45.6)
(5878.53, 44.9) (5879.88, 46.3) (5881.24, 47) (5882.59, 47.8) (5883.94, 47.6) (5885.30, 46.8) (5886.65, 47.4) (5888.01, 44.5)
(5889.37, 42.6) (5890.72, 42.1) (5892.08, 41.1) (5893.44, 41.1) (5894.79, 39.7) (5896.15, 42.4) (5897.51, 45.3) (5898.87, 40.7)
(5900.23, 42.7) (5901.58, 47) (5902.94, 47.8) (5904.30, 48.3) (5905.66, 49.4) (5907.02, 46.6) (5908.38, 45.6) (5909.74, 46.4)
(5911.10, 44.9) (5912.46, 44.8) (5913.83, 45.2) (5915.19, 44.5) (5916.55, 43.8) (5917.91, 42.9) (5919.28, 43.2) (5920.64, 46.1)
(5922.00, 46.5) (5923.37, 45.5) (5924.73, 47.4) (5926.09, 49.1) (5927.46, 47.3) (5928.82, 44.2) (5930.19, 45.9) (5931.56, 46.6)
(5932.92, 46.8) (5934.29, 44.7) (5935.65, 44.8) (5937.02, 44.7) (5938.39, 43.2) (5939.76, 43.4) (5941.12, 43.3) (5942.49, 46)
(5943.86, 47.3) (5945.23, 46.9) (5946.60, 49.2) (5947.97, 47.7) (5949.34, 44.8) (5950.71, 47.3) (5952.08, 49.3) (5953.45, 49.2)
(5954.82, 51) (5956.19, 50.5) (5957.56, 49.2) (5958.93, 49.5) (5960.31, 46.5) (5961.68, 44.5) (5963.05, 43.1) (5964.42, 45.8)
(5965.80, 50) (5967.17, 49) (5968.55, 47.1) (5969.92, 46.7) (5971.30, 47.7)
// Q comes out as 1.3 Angstrom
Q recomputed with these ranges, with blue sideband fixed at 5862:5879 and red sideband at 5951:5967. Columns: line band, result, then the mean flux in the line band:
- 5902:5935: 1.0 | 46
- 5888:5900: 1.3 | 42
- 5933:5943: 0.7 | 44.4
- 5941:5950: 0.2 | 46.6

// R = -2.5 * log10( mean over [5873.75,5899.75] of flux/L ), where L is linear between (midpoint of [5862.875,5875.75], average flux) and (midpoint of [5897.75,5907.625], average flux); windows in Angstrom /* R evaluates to 0.03 mag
